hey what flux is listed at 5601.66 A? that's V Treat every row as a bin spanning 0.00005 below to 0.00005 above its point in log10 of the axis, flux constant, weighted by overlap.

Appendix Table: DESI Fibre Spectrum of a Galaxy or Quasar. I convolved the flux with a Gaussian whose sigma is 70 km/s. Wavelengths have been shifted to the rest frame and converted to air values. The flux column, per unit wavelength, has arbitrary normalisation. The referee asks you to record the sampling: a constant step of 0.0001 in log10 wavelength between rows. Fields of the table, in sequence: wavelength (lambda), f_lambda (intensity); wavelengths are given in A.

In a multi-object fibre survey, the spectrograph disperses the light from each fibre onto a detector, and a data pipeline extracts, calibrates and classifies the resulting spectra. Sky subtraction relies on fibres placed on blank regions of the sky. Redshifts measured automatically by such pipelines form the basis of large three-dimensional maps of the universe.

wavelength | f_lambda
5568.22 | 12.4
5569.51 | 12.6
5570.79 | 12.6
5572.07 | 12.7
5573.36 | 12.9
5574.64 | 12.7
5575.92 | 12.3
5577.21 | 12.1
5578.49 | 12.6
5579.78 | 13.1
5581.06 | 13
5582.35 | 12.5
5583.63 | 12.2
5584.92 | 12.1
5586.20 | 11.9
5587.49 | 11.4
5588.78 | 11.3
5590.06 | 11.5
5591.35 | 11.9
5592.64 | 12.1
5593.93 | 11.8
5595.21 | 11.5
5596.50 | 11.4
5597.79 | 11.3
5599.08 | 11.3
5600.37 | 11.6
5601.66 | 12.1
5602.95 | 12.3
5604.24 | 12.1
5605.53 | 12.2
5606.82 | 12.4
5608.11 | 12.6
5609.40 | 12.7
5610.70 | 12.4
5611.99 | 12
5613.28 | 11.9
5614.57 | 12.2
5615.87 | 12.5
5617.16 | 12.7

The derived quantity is 12.1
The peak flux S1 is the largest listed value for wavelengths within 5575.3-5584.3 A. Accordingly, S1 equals 13.1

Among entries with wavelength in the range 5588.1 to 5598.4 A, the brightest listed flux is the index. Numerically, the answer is 12.1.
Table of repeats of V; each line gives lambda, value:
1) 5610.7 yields 12.4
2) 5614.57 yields 12.2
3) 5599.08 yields 11.3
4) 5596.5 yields 11.4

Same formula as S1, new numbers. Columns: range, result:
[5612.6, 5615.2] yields 12.2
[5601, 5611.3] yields 12.7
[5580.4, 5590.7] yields 13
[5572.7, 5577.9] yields 12.9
